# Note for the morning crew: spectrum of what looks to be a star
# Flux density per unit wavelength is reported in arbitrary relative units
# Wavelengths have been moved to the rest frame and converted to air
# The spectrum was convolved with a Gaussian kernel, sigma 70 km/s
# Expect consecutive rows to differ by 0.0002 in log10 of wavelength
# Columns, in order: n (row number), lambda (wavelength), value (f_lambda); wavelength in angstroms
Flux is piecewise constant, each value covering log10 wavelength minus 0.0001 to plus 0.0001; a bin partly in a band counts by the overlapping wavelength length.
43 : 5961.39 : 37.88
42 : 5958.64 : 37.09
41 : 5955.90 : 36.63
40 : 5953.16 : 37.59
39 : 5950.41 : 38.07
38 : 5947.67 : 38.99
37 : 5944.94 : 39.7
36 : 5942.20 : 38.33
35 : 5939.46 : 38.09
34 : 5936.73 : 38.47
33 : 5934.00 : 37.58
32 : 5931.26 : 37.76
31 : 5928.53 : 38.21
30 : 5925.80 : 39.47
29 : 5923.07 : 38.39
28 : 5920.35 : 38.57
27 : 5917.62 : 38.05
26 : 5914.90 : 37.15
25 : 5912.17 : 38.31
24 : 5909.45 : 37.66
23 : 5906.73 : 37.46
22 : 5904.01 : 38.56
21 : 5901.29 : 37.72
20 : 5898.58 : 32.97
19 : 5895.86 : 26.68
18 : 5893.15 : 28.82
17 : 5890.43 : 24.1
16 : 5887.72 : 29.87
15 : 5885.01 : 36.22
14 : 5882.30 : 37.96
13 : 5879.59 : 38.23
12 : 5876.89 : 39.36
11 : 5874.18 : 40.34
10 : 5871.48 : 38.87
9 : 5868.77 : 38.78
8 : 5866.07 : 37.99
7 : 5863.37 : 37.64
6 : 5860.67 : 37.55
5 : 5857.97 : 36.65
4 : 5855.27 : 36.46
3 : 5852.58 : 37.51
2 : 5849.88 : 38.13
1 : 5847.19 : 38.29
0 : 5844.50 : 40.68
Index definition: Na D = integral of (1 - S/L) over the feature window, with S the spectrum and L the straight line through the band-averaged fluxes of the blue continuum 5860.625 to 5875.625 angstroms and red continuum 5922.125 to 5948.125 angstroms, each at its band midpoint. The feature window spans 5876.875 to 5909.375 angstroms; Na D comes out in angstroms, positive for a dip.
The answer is 3.9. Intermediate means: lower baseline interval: 38.6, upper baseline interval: 38.5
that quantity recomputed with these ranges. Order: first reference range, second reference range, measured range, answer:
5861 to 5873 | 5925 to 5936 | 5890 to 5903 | 2.56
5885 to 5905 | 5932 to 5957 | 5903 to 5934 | -3.15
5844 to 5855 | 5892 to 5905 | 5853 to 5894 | -0.40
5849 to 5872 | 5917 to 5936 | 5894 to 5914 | 1.37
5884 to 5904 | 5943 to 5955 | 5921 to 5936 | -1.04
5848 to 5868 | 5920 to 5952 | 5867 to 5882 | -0.52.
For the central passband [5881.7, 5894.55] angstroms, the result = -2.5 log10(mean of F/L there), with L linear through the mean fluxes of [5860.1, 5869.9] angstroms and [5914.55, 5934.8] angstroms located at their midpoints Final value 0.224 mag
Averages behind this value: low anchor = 38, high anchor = 38.2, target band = 31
